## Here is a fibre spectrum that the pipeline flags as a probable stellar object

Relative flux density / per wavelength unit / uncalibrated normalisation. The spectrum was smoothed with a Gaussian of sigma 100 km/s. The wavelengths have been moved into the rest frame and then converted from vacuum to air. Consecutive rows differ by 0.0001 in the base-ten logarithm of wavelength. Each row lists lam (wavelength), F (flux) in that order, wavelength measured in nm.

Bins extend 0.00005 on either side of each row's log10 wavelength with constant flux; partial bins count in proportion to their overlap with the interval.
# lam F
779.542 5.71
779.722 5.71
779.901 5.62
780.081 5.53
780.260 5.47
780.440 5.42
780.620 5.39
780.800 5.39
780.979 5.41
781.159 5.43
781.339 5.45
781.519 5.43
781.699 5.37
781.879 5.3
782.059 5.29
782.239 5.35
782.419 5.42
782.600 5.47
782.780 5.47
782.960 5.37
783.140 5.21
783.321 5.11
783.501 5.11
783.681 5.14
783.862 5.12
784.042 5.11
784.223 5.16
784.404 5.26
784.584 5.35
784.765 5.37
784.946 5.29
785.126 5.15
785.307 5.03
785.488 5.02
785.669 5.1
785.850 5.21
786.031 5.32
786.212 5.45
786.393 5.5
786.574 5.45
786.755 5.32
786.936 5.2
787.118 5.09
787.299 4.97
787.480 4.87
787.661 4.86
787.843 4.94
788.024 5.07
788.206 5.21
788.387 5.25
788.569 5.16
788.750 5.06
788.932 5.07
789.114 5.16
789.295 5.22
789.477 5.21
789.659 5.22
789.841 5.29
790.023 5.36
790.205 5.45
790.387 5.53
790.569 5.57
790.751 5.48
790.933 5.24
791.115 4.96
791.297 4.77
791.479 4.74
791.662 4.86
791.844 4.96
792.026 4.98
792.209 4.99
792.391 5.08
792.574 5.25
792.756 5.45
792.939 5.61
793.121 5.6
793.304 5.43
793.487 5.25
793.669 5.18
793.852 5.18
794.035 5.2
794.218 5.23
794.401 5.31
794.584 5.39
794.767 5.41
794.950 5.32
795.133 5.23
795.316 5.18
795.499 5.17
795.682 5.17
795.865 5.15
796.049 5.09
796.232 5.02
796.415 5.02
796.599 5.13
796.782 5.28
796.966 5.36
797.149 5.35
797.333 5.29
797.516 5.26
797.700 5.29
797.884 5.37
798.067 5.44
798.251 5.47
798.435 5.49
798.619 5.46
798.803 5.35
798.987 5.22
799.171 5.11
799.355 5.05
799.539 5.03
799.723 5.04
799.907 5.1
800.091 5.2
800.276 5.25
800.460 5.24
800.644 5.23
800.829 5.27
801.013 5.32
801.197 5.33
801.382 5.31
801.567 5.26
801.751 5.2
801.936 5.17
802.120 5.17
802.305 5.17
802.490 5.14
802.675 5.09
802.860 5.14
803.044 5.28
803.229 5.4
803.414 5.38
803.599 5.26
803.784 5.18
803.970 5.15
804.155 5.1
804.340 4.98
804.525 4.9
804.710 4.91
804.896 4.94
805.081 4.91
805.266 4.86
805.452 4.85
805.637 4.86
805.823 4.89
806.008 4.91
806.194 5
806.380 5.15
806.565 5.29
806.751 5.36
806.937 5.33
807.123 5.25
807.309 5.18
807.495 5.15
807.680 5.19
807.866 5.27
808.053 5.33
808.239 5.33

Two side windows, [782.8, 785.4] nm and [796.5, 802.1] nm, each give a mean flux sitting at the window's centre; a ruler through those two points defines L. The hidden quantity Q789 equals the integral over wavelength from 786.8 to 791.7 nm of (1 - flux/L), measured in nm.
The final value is 0.074 nm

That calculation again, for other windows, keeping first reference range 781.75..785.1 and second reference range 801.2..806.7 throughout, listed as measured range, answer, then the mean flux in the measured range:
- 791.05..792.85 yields 0.07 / 5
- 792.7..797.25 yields -0.08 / 5.27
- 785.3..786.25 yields 0.01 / 5.19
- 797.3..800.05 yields -0.06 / 5.26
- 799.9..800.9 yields -0.02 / 5.22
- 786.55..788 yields 0.05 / 5.07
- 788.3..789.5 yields 0.02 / 5.16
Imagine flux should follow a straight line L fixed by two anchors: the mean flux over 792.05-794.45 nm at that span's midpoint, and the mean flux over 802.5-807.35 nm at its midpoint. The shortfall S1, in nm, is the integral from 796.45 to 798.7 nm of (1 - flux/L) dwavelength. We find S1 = -0.06 nm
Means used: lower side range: 5.28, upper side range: 5.1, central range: 5.34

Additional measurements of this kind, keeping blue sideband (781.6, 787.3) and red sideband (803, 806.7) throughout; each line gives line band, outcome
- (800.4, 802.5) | -0.060 nm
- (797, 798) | -0.036 nm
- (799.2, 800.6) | -0.007 nm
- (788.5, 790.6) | -0.024 nm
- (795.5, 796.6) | 0.010 nm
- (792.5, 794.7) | -0.074 nm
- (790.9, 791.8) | 0.051 nm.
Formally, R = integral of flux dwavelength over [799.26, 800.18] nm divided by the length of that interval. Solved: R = 5.09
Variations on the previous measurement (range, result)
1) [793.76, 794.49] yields 5.22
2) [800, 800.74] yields 5.22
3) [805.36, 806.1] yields 4.88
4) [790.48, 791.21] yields 5.31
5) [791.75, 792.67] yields 5.06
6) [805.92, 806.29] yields 4.95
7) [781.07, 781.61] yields 5.43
